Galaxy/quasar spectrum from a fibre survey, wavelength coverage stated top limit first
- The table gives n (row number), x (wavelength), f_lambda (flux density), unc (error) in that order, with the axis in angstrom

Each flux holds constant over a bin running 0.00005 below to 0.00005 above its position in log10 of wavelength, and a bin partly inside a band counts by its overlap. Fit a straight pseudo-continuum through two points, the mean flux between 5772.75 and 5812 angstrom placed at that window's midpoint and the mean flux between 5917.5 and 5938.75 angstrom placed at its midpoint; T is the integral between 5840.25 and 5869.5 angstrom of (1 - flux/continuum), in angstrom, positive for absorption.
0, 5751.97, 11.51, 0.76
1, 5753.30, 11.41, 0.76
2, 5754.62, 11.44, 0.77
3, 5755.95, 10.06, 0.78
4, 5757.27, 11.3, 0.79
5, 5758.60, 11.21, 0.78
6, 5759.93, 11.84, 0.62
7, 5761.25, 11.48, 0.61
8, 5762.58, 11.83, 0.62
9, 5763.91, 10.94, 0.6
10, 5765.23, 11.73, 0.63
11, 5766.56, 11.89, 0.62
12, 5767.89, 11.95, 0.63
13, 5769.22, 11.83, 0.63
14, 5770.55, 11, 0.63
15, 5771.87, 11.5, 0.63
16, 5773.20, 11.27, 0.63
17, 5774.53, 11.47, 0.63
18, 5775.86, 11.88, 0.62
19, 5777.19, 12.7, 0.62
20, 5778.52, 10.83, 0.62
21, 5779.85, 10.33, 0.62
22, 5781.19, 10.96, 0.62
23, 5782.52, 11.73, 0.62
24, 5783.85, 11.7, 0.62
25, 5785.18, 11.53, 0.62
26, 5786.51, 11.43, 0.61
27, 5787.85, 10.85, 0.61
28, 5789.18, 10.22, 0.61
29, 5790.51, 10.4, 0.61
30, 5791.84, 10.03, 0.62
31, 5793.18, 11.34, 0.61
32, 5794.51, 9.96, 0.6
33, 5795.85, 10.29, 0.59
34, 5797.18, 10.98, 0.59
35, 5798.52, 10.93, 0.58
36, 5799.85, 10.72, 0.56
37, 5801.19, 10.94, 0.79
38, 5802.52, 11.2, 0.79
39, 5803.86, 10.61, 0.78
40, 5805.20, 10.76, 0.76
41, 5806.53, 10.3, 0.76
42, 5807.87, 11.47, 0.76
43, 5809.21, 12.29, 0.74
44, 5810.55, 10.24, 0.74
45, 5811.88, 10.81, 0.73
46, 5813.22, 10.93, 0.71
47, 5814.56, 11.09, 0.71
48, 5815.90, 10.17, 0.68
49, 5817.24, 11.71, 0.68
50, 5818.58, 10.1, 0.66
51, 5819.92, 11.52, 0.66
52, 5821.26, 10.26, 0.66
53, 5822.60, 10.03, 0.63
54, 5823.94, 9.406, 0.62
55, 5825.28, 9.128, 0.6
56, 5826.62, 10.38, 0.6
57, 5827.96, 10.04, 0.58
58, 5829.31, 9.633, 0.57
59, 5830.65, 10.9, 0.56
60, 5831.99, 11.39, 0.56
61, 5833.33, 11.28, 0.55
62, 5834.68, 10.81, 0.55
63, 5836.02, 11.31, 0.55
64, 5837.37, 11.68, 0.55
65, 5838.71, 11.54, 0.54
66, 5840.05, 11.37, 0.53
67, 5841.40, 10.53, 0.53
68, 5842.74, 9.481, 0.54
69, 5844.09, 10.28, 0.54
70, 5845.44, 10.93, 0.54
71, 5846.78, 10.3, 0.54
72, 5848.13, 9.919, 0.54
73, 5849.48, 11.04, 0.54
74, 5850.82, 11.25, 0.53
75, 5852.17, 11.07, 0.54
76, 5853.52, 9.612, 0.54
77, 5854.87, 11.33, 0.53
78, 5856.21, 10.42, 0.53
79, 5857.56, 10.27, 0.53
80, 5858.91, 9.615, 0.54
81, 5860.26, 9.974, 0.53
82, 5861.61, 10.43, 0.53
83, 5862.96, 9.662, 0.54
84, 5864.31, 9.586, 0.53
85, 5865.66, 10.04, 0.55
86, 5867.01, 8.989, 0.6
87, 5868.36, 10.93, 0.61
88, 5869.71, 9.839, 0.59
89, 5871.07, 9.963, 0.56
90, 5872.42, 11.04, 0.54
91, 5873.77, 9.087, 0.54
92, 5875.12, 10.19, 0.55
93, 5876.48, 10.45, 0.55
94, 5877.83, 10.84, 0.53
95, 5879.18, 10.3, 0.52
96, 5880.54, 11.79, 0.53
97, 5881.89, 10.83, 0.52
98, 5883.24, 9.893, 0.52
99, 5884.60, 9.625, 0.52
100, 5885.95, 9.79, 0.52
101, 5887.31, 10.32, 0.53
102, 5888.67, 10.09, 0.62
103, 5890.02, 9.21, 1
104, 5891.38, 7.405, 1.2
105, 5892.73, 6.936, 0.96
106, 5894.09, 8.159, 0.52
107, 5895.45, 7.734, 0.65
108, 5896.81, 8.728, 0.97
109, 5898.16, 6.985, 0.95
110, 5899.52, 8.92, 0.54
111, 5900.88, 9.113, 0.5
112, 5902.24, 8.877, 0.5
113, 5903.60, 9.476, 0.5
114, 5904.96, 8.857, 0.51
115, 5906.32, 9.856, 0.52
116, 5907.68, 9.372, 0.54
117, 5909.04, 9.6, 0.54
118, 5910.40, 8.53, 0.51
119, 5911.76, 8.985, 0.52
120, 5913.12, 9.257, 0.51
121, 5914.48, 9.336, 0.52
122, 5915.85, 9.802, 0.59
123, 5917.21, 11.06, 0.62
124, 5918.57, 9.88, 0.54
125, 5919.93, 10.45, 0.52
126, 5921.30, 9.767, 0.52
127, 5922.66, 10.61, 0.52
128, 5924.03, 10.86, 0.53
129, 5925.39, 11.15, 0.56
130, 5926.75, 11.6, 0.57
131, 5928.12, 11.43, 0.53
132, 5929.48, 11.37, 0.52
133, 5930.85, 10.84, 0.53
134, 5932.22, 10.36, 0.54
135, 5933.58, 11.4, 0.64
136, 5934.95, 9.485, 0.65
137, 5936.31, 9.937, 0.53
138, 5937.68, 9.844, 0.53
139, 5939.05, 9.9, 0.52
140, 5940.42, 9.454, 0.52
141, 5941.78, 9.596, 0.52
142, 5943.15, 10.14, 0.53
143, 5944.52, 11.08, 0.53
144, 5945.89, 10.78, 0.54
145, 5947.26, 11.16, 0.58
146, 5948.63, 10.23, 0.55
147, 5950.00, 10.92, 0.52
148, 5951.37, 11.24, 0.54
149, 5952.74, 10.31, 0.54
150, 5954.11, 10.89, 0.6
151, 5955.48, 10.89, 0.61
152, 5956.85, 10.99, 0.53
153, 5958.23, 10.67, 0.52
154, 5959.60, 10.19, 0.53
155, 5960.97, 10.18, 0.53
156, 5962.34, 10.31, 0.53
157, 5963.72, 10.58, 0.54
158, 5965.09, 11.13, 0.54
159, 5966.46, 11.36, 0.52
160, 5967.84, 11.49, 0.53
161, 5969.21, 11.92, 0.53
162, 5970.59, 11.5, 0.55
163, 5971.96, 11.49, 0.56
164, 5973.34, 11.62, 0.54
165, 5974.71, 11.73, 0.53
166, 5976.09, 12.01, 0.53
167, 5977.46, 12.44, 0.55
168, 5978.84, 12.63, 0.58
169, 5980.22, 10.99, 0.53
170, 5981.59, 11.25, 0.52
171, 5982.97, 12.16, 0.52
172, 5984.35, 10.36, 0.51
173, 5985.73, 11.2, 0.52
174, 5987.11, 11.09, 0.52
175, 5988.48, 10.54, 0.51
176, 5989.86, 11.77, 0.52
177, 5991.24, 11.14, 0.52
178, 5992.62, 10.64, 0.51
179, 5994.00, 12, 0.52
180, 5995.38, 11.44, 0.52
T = 1.5 angstrom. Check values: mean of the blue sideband 11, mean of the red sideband 10.6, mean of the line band 10.3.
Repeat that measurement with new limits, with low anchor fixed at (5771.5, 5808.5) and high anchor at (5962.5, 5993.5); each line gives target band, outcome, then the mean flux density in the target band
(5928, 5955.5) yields 1.97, 10.5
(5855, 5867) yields 1.24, 10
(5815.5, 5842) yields 1.01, 10.7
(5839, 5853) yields 0.62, 10.6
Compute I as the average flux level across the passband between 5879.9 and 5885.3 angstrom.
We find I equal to 10.5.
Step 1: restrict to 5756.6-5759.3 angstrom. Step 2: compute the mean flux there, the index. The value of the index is 11.2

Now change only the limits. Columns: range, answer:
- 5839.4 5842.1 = 10.9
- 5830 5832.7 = 11.2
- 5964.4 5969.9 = 11.5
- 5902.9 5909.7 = 9.43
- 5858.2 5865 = 9.85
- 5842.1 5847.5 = 10.2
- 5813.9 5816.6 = 10.6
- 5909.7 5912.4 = 8.77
